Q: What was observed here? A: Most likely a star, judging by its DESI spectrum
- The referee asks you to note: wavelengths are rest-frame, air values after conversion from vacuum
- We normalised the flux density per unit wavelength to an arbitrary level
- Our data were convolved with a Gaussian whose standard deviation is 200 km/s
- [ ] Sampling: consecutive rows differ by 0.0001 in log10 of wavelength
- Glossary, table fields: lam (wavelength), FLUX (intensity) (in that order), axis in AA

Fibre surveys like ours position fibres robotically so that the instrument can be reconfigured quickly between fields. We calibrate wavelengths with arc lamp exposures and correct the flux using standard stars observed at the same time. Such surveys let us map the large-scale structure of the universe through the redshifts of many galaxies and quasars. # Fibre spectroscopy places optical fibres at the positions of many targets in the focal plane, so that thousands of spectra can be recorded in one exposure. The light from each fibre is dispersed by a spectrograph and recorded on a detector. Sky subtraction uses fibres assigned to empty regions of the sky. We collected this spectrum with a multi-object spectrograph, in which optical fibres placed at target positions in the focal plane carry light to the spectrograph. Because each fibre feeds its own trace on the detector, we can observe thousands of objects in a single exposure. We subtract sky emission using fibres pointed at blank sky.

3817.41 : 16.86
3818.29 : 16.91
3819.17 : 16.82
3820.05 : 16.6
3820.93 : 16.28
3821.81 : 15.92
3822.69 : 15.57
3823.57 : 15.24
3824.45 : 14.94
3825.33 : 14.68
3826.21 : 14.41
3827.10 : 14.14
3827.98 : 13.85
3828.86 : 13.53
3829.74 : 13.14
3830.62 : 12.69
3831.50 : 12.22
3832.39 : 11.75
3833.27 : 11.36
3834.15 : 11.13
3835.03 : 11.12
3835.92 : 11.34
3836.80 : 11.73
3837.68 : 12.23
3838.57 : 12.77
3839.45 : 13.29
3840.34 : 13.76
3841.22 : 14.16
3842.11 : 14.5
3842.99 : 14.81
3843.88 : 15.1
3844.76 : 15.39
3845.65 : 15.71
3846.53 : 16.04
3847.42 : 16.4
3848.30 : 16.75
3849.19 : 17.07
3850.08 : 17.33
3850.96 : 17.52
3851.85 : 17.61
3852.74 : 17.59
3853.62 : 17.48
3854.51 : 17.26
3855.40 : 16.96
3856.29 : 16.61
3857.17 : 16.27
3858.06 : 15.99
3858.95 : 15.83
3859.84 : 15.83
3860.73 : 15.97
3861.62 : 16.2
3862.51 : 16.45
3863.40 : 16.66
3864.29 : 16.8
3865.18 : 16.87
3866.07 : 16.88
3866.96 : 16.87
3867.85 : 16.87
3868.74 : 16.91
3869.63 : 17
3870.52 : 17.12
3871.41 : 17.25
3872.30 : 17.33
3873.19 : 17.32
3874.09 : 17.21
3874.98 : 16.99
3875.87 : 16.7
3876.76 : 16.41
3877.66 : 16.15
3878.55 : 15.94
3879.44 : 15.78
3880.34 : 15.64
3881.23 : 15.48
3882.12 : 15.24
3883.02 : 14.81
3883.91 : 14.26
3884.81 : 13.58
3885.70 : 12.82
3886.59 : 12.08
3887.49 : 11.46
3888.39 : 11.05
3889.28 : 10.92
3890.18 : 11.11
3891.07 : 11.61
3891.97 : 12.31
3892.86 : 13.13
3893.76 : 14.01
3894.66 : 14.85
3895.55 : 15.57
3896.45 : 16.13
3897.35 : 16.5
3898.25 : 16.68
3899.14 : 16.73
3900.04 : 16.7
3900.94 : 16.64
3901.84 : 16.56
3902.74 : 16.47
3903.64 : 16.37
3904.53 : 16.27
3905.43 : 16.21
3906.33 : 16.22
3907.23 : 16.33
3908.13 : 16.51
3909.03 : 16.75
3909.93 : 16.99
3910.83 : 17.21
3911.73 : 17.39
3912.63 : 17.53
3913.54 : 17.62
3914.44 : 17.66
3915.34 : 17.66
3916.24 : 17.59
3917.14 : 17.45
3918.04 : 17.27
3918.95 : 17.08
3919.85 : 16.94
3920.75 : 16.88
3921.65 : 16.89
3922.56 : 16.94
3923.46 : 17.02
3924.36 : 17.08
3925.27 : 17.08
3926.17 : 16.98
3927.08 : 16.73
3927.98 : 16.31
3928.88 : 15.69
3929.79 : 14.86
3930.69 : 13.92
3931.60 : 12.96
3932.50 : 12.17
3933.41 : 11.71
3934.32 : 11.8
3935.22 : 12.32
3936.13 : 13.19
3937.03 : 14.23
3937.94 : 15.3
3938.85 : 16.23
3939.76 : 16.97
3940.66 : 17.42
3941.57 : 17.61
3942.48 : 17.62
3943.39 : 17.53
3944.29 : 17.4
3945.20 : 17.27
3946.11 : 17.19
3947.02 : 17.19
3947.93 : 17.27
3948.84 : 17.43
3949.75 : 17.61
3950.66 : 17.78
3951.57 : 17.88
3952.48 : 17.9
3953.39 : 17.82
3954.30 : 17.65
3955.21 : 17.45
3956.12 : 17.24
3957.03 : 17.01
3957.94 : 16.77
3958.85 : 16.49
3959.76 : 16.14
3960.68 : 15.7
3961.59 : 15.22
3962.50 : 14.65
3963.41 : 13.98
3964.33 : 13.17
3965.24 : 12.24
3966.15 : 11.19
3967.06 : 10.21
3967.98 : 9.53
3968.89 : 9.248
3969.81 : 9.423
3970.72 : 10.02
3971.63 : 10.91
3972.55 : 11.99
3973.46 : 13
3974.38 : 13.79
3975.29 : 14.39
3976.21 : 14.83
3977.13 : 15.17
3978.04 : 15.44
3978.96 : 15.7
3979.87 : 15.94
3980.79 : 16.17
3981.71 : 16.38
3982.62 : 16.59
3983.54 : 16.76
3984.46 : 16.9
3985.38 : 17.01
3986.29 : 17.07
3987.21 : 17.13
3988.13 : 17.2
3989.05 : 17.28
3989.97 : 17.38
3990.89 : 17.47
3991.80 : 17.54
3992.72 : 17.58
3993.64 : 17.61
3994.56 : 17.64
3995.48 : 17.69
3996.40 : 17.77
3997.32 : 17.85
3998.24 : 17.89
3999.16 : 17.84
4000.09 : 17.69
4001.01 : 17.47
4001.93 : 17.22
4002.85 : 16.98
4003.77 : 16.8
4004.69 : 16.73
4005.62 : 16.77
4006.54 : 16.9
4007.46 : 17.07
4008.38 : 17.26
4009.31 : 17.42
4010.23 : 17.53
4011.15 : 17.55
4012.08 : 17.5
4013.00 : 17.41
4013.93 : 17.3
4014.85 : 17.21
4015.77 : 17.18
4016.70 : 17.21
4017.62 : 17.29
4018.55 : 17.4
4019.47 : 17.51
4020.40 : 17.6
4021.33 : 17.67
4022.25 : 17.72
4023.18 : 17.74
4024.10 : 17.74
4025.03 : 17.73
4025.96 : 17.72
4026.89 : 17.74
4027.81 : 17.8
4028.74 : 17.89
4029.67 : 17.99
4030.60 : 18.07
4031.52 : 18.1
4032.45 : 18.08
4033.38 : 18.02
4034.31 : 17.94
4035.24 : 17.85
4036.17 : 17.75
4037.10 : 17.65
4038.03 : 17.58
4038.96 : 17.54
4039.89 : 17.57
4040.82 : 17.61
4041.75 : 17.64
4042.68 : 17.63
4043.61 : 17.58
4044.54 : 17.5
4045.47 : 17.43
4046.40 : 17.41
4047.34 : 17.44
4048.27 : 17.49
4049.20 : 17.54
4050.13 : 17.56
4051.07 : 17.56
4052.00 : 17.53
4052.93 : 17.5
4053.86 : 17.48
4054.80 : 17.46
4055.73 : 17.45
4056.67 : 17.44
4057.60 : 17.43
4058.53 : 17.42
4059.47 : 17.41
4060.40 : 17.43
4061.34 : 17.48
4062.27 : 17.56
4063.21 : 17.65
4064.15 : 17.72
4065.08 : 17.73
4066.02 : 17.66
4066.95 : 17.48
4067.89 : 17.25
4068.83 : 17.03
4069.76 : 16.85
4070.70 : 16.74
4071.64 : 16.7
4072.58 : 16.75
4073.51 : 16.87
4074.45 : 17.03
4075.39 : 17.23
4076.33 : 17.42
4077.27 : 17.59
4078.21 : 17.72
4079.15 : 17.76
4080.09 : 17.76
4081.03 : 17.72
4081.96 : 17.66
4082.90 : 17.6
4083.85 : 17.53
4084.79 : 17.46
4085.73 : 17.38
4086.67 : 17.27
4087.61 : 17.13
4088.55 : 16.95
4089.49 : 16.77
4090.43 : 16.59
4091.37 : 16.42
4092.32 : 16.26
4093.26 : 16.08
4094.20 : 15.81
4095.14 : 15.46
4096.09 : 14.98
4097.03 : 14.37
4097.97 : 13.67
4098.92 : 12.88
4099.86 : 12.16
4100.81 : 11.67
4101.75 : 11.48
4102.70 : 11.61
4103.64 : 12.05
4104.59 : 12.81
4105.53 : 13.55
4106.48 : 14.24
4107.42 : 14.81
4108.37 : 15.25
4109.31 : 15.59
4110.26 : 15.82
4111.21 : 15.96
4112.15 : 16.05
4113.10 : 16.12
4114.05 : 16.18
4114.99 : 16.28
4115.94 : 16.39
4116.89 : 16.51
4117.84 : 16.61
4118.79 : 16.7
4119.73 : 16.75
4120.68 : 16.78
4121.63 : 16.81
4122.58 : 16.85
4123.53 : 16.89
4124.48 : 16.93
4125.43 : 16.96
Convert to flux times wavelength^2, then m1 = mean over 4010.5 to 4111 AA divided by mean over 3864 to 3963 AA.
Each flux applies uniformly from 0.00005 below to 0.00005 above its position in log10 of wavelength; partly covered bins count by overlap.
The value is 1.13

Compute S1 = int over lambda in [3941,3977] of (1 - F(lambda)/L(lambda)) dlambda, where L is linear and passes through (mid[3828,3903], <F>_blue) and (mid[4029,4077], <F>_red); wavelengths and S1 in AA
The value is 2.67 AA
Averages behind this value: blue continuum 15.1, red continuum 17.5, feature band 15.1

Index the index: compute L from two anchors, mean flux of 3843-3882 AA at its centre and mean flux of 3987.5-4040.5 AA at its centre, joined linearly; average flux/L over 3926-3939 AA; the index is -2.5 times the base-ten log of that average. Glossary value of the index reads 0.197 mag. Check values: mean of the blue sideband 16.6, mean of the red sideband 17.5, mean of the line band 14.2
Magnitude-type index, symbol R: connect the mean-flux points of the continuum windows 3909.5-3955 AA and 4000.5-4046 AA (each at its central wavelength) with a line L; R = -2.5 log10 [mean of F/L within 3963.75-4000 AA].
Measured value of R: 0.130 mag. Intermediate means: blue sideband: 16.4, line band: 15.1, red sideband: 17.5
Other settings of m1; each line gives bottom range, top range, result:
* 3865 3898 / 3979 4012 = 1.21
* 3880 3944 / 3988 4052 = 1.20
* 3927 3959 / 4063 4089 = 1.15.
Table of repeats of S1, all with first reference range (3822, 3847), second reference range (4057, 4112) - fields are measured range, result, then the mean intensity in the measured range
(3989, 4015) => -3.5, 17.4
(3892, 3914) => -3.0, 16.2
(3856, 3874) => -3.5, 16.7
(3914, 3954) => -4.6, 16.3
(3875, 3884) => -1.1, 15.8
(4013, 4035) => -3.0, 17.7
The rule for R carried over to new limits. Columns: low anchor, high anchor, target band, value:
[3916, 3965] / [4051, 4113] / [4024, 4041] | -0.10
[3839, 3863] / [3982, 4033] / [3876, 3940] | 0.08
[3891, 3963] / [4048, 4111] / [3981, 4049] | -0.07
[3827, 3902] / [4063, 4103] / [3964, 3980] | 0.25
